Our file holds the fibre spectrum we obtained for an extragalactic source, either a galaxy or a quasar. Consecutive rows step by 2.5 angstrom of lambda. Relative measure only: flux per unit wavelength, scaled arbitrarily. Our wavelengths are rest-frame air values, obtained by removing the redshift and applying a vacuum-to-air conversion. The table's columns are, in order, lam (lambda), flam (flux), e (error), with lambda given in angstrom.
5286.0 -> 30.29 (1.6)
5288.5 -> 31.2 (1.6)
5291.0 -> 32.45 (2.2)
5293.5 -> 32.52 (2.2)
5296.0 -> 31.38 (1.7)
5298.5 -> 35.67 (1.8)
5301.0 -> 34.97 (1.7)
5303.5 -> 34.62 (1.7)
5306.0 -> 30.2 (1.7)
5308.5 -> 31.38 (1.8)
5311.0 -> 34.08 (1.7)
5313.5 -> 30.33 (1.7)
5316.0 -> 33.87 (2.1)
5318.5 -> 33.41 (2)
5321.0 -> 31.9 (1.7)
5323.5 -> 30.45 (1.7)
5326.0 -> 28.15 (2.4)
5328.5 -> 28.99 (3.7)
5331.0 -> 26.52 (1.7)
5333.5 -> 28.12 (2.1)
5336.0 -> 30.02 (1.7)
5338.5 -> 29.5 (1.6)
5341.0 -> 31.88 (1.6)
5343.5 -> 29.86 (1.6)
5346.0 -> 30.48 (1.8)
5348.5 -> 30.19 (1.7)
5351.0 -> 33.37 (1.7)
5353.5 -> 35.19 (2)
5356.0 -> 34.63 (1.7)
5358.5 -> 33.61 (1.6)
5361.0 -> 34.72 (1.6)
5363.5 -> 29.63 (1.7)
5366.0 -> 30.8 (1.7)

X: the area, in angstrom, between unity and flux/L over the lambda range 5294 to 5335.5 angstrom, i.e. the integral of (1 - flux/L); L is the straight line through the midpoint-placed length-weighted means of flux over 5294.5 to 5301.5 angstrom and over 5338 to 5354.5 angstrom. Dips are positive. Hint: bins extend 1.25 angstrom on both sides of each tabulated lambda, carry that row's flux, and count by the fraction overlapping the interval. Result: 2.0 angstrom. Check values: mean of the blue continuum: 33.9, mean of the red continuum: 31.5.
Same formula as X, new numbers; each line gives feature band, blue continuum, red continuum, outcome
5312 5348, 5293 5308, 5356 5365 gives 3.0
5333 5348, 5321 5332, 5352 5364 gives 0.5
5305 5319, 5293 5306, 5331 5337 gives -0.2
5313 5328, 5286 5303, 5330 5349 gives -0.1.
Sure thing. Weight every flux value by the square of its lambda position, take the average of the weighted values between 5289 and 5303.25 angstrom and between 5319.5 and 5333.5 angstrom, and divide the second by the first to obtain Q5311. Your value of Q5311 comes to 0.88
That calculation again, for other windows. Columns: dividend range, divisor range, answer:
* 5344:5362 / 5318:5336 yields 1.13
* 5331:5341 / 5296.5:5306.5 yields 0.87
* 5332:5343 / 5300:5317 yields 0.92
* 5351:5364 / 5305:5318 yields 1.07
